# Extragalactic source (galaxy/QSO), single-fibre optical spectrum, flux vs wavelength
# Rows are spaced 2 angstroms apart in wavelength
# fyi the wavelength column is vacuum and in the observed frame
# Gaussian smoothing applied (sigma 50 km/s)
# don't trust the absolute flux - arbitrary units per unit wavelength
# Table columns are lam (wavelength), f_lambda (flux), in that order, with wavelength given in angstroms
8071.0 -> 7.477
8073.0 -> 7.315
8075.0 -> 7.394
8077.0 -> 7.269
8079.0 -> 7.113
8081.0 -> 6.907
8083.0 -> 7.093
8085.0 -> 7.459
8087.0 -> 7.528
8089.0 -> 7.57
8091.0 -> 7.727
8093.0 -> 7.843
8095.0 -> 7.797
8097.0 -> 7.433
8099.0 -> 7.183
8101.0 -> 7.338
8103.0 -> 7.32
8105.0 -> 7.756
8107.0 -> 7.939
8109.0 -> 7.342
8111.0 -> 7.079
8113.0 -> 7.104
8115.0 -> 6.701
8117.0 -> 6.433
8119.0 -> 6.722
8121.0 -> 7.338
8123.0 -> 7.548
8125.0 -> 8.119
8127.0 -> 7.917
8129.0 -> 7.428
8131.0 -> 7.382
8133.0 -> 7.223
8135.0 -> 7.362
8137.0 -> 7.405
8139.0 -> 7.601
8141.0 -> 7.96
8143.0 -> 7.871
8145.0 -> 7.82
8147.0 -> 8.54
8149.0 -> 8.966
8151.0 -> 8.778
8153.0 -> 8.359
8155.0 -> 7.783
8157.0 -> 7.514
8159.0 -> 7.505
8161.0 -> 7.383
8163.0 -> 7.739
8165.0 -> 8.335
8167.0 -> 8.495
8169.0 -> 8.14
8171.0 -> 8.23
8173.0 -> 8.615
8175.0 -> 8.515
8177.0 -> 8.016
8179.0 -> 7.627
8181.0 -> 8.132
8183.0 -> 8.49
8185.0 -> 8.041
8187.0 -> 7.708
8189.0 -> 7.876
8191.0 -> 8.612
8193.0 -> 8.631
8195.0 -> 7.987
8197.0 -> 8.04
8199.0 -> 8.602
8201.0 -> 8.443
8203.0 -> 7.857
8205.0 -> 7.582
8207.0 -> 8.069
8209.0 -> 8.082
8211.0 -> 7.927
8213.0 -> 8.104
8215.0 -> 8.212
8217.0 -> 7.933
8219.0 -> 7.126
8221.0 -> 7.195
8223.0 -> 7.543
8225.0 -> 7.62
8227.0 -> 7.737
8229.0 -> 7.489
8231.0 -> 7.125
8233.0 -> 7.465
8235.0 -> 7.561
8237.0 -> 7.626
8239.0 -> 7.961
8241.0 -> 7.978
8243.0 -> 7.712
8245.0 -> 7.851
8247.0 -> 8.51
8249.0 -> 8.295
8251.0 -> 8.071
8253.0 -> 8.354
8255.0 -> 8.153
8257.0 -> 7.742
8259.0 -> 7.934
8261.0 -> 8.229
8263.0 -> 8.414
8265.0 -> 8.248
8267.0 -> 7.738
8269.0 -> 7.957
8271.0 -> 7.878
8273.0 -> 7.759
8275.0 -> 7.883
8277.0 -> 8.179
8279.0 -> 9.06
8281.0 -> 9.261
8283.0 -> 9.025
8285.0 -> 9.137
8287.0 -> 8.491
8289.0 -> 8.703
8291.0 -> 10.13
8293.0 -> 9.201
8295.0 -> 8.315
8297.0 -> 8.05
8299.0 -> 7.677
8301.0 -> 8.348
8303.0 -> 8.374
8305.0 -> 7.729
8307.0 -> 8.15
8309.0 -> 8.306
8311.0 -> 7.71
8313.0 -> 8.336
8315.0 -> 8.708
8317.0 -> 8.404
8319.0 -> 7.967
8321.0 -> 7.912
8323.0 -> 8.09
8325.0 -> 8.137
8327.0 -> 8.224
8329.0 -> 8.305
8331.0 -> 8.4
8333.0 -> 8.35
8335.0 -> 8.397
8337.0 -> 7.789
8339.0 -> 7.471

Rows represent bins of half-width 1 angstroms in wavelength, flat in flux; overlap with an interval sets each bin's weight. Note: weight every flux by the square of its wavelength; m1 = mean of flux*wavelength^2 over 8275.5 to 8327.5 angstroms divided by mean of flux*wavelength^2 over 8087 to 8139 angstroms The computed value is 1.19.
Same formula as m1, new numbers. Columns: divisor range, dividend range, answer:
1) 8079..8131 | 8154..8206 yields 1.11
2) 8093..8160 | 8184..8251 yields 1.06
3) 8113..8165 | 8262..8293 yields 1.15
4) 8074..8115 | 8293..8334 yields 1.17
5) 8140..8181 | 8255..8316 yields 1.06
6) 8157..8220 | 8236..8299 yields 1.05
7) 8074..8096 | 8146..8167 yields 1.11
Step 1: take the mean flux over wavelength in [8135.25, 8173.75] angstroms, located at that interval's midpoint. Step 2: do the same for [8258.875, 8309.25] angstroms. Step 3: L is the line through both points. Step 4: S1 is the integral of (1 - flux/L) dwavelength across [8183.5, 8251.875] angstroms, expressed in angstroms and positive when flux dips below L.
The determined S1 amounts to 2.6 angstroms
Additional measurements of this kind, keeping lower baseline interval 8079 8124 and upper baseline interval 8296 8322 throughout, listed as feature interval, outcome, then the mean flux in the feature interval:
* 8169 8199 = -2.2 angstroms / 8.19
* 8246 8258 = -0.4 angstroms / 8.19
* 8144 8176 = -2.6 angstroms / 8.17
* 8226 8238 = 0.5 angstroms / 7.5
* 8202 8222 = -0.2 angstroms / 7.81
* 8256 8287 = -1.2 angstroms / 8.3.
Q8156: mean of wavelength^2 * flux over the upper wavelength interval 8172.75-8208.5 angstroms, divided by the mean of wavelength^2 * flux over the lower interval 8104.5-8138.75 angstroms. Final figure 1.13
